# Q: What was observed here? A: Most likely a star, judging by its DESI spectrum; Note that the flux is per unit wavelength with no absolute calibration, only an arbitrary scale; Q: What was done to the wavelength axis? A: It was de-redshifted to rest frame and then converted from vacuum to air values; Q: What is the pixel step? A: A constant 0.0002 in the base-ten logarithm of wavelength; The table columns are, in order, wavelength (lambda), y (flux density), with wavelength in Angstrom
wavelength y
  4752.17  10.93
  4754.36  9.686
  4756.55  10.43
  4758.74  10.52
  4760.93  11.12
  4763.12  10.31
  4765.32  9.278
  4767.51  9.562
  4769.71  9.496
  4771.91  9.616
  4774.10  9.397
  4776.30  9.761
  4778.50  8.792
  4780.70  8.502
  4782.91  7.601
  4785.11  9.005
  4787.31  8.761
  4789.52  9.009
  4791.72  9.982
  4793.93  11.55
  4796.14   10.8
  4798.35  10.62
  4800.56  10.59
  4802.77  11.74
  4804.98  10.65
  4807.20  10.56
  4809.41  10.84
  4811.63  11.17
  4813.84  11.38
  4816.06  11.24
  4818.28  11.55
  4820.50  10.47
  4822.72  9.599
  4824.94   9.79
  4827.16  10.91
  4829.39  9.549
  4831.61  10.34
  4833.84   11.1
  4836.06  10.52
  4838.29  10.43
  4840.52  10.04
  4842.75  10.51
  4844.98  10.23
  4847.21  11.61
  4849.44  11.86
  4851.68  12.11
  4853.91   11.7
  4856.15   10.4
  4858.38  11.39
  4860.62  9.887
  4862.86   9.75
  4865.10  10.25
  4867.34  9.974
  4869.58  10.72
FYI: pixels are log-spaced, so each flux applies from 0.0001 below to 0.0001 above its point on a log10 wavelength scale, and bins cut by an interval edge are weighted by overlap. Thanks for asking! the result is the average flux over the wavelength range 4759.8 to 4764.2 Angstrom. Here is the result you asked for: 10.7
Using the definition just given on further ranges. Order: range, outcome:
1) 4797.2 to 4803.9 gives 11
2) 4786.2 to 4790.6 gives 8.88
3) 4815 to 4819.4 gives 11.4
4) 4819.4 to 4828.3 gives 10.2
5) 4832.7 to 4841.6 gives 10.5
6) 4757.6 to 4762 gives 10.8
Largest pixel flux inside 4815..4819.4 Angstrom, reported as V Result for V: 11.55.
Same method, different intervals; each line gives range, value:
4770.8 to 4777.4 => 9.761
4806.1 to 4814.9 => 11.38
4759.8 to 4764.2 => 11.12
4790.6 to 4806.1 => 11.74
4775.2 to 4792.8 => 9.982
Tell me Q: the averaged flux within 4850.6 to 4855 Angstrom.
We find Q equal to 11.9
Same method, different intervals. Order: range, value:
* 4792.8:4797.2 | 11.2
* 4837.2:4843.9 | 10.3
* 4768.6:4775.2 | 9.5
